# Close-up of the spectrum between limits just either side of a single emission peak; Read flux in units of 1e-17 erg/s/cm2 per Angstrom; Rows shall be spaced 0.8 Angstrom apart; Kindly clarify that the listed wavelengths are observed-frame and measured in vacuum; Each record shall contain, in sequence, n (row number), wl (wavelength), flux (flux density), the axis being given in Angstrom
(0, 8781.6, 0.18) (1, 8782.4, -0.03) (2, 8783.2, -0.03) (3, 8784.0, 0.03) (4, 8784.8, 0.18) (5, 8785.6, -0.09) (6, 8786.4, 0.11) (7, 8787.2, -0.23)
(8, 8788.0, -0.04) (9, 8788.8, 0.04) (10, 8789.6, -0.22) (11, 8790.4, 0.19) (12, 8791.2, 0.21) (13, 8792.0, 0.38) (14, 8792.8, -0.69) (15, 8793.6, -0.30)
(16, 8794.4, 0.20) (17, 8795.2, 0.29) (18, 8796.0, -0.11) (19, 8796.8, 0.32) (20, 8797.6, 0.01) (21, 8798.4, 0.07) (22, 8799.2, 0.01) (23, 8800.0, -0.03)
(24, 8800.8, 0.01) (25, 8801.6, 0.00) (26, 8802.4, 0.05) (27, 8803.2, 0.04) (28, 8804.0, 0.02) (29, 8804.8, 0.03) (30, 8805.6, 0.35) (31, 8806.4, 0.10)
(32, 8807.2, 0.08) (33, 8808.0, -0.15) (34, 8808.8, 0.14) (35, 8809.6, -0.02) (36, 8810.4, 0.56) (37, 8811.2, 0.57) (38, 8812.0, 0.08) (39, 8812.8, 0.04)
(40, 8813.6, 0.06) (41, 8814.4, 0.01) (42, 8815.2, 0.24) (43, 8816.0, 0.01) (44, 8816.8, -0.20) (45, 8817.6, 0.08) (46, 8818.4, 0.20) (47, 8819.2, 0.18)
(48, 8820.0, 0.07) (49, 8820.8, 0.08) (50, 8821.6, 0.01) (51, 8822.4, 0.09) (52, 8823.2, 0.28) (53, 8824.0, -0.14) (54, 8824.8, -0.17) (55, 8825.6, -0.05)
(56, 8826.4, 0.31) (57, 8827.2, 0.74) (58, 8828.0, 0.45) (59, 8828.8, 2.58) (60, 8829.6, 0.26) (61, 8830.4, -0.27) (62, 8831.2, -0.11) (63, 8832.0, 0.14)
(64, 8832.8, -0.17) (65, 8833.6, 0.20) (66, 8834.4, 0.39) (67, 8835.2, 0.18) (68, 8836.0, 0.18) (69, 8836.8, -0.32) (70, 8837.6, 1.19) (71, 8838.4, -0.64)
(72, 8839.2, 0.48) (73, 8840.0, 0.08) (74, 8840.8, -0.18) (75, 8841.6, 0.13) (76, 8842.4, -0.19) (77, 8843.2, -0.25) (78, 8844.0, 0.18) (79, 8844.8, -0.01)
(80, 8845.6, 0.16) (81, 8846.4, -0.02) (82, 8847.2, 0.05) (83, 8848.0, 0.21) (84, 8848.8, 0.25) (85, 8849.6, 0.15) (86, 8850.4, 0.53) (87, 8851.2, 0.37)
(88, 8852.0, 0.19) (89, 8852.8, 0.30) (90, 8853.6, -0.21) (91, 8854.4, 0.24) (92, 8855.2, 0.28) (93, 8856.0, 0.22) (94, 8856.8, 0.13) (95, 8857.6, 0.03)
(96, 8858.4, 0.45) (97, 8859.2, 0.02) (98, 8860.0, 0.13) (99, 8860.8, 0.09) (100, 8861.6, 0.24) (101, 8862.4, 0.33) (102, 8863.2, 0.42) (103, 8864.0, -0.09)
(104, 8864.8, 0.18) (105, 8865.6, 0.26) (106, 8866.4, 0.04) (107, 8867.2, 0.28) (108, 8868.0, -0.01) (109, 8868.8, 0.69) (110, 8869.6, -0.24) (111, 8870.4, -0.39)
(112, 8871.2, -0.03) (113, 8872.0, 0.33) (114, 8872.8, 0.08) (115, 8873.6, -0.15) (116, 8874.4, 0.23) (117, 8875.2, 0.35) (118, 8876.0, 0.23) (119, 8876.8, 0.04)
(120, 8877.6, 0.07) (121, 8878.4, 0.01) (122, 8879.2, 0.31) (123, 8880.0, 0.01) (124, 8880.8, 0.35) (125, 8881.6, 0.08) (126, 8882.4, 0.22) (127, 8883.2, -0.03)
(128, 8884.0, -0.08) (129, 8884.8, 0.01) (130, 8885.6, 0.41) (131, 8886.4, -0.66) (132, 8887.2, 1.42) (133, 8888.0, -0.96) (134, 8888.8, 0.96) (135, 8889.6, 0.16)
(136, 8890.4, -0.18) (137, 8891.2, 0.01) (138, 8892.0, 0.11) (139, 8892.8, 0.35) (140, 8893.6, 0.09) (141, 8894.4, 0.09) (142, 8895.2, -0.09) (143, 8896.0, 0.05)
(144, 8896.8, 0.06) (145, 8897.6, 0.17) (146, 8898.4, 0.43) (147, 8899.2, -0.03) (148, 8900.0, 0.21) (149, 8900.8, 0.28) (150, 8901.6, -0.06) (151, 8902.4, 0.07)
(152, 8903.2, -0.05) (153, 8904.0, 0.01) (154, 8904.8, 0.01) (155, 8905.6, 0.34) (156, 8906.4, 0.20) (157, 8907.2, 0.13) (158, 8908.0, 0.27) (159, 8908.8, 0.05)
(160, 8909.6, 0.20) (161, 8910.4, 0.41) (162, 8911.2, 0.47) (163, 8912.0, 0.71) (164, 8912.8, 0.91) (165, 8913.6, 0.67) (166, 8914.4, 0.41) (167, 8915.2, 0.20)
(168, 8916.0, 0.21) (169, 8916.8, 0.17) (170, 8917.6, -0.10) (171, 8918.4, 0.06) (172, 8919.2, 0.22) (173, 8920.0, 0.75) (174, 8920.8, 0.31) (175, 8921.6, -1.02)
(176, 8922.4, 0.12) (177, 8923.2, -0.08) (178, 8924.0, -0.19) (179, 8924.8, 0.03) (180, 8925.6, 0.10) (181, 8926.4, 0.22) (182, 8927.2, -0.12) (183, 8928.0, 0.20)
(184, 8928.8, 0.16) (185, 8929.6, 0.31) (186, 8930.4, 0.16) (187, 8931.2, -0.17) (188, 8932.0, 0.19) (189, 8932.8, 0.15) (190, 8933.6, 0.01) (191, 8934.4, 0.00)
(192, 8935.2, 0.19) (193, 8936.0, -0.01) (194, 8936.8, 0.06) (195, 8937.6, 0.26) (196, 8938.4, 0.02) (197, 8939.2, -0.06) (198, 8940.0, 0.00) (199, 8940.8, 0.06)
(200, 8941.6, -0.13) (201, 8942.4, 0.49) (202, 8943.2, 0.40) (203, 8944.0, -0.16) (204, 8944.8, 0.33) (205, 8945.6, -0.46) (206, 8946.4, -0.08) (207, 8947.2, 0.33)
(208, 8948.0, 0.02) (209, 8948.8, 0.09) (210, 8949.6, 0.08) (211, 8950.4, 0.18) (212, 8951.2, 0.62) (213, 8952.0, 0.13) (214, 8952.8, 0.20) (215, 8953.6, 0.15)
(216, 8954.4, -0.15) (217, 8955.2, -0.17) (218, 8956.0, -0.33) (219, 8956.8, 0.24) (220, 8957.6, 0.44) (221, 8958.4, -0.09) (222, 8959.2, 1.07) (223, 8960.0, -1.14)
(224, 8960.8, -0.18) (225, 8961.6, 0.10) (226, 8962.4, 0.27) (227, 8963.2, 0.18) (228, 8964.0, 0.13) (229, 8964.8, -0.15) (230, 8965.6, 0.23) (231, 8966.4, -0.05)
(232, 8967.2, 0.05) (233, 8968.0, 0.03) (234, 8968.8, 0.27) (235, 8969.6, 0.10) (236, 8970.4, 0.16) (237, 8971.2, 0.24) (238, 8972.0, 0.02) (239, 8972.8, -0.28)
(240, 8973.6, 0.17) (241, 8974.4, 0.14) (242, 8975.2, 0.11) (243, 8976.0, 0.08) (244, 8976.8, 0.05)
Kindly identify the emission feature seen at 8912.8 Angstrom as H-beta 4861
